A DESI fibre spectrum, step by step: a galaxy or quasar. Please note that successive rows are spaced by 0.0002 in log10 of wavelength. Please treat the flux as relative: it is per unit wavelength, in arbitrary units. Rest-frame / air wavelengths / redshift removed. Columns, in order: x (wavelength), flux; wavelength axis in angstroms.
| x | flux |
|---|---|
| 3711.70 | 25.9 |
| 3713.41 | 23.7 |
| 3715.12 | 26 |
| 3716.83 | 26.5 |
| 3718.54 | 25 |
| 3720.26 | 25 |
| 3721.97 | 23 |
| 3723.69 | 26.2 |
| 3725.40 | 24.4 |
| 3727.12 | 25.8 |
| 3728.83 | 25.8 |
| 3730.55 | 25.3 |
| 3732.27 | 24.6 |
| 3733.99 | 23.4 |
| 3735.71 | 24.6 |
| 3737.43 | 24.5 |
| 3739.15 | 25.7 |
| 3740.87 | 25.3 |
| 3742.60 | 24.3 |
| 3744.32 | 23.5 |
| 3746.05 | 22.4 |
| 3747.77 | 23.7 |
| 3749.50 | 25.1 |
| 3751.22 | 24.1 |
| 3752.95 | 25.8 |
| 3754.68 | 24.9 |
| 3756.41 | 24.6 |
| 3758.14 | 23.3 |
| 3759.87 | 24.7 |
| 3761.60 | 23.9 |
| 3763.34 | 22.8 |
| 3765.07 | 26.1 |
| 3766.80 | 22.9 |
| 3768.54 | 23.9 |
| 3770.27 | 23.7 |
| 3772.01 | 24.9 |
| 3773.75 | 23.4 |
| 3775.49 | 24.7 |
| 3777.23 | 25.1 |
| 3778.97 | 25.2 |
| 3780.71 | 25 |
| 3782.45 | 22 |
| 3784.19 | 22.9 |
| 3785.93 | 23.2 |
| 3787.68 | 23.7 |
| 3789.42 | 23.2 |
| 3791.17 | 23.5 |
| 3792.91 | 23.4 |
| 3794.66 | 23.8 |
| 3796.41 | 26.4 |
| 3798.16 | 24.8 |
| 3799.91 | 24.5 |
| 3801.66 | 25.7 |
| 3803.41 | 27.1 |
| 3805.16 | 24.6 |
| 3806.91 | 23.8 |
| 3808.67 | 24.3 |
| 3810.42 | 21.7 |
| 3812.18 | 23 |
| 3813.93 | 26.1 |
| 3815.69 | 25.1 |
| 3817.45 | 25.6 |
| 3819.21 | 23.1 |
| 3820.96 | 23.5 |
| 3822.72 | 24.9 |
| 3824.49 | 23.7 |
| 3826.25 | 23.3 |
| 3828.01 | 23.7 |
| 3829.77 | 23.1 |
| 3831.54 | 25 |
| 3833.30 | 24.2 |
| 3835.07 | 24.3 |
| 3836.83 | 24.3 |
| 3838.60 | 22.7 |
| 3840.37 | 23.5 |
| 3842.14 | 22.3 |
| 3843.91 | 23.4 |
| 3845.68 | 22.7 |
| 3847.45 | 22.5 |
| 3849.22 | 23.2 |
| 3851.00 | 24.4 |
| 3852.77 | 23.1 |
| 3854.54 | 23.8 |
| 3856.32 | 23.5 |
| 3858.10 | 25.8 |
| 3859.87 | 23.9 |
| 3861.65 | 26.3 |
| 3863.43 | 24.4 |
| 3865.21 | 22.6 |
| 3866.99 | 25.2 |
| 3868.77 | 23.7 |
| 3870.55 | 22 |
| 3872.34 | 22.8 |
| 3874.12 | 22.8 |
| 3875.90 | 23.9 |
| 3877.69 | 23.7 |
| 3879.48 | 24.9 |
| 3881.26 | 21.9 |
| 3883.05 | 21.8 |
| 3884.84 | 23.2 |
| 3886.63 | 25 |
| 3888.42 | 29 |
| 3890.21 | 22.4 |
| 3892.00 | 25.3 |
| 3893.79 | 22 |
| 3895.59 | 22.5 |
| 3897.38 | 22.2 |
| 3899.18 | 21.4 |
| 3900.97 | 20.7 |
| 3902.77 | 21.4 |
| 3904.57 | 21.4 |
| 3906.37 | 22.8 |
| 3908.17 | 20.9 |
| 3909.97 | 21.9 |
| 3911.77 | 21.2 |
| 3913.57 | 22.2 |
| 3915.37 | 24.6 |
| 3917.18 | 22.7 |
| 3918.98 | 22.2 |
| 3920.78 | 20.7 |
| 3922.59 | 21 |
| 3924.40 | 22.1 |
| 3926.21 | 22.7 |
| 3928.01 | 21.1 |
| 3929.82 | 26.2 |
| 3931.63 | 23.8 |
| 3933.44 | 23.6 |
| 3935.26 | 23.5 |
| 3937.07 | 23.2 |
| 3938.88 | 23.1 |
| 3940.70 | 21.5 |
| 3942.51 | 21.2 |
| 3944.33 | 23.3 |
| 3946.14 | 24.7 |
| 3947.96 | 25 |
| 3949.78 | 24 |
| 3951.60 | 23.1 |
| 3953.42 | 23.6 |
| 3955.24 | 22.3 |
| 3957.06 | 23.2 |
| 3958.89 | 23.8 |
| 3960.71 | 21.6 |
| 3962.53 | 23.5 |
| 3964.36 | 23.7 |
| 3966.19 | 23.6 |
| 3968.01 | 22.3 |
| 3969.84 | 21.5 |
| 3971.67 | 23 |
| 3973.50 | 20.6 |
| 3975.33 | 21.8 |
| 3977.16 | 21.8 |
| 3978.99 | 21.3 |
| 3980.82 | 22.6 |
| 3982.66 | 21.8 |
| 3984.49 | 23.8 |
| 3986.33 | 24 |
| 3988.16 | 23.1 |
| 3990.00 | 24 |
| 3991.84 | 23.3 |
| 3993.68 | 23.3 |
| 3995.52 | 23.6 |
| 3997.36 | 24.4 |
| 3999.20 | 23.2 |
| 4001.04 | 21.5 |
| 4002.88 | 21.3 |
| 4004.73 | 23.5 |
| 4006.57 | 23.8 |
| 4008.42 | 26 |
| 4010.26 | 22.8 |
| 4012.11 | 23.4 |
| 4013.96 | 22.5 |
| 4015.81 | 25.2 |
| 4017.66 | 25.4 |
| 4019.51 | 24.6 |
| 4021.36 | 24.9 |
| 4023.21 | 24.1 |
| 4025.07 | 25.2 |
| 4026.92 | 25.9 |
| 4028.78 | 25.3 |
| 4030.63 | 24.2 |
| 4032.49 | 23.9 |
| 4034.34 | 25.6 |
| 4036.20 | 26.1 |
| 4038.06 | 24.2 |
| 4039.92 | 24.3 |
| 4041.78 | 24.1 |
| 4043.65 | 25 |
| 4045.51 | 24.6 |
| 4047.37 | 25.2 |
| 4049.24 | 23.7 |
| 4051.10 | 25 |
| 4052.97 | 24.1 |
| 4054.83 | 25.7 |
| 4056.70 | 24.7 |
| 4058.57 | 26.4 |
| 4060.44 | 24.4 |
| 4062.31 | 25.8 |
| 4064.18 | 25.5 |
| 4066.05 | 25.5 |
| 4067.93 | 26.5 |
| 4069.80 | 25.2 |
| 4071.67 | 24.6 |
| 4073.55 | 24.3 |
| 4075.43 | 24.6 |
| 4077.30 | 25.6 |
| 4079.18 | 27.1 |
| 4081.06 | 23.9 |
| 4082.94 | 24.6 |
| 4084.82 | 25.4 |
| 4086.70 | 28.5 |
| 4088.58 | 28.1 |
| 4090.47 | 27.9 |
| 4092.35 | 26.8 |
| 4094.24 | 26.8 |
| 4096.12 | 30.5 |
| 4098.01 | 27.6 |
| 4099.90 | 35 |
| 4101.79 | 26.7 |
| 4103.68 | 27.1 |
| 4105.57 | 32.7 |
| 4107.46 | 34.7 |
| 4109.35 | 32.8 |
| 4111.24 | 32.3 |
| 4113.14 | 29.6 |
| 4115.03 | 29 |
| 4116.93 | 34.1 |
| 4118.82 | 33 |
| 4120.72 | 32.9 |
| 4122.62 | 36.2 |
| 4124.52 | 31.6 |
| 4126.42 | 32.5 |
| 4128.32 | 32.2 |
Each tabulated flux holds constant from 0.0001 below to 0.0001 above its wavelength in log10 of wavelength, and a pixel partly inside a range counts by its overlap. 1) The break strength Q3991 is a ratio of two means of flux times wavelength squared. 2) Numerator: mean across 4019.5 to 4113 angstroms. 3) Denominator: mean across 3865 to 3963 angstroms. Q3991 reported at 1.24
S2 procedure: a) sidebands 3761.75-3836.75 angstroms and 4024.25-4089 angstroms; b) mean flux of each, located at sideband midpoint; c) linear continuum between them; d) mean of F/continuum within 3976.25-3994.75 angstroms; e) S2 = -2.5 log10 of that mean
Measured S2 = 0.09 mag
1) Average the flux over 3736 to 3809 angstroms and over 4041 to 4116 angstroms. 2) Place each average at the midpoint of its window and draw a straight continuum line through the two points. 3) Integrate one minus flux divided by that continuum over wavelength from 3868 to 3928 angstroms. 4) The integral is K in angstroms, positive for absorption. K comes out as 6.4 angstroms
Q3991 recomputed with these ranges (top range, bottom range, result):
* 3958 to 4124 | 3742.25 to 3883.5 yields 1.20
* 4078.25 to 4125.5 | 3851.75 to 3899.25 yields 1.41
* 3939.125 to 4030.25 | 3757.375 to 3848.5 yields 1.07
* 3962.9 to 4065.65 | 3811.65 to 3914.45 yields 1.10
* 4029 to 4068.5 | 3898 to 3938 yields 1.19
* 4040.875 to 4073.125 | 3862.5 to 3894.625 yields 1.16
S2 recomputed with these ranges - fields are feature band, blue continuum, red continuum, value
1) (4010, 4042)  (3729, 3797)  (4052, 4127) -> 0.12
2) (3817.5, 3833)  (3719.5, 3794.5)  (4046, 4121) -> 0.05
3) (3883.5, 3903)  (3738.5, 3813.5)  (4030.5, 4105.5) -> 0.08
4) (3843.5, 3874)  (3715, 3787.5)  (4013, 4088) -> 0.04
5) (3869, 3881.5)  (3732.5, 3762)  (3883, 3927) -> -0.02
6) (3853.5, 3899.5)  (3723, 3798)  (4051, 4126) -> 0.09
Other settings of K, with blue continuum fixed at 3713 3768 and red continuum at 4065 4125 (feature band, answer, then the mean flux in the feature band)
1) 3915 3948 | 4.9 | 22.9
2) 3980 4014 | 5.3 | 23.3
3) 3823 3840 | 1.2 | 23.8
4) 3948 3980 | 5.3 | 22.7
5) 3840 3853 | 1.4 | 23.1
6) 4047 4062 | 1.8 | 24.9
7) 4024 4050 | 3.0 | 24.8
